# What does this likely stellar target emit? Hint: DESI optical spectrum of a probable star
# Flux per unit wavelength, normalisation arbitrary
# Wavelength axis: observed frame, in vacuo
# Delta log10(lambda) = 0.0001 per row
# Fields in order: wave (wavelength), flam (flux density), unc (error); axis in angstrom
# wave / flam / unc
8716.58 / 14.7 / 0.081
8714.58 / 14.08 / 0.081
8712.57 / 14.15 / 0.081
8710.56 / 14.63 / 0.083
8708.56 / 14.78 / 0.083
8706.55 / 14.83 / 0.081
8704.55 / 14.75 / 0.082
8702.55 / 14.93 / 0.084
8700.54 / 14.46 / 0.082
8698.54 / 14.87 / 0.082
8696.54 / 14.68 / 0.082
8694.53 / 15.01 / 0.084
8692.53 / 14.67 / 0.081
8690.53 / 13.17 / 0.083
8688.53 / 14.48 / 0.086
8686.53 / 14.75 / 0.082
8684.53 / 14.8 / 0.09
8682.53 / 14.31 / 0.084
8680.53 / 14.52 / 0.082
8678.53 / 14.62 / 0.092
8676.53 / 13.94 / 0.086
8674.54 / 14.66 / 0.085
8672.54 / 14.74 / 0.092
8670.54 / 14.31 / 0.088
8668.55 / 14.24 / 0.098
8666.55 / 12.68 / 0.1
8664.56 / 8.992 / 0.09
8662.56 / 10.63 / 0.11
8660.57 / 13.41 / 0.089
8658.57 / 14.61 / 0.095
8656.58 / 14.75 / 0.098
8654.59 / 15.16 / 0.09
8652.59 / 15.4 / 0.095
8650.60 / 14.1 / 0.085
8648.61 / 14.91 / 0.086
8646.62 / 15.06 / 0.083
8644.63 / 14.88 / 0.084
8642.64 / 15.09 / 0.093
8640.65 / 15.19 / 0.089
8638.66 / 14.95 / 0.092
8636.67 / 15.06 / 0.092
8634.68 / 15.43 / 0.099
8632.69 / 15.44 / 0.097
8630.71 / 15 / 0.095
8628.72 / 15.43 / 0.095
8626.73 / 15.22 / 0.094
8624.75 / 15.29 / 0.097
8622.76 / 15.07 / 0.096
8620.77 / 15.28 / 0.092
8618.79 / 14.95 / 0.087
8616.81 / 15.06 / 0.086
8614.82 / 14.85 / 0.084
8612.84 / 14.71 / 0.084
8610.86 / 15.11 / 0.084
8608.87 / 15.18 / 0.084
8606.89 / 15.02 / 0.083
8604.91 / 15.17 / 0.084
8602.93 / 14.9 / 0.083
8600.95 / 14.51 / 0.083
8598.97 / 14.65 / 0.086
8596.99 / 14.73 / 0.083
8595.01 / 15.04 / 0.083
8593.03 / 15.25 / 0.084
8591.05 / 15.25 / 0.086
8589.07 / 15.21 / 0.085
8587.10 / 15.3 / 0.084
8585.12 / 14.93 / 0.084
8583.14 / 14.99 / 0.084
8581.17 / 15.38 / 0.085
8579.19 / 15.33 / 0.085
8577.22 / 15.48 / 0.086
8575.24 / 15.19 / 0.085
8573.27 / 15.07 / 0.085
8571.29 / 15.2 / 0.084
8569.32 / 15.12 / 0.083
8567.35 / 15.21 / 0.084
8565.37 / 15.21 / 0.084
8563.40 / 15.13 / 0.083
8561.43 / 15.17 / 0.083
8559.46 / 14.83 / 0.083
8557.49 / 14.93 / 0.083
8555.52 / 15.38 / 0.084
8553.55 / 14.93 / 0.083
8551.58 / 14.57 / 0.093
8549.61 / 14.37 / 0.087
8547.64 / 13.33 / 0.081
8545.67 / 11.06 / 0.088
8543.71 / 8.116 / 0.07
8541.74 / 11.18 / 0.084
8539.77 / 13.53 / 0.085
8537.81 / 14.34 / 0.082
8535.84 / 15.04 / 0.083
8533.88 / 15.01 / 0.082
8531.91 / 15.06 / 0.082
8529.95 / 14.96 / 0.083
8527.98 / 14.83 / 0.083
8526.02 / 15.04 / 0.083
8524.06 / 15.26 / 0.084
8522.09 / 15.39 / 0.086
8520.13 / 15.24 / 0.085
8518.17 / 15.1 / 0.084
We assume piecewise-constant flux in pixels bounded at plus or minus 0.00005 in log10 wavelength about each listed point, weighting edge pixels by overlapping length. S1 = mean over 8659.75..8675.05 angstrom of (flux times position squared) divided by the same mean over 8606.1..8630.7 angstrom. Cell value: 0.86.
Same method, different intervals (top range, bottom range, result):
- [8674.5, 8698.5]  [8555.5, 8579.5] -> 0.98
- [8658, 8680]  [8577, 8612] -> 0.90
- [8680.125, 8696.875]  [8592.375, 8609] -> 0.99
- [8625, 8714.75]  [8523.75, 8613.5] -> 1.01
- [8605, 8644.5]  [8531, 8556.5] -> 1.14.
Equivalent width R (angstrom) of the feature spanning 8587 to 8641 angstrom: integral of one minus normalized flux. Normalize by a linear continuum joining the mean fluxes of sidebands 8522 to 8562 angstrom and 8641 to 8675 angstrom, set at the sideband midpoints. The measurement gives -4.1 angstrom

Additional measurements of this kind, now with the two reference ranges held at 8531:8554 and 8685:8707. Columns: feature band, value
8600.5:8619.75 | -1.48 angstrom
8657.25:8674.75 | 1.53 angstrom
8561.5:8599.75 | -4.19 angstrom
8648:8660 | -0.43 angstrom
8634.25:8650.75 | -0.97 angstrom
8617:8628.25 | -0.94 angstrom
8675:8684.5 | 0.04 angstrom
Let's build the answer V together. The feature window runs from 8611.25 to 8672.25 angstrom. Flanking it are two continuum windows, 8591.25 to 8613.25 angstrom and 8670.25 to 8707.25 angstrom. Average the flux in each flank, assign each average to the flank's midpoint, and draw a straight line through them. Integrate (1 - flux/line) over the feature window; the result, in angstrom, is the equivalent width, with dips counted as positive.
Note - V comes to 1.08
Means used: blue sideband 14.9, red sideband 14.6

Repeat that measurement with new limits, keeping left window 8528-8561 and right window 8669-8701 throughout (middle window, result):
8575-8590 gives -1.3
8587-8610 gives -1.5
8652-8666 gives 1.1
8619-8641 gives -1.5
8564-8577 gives -1.1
